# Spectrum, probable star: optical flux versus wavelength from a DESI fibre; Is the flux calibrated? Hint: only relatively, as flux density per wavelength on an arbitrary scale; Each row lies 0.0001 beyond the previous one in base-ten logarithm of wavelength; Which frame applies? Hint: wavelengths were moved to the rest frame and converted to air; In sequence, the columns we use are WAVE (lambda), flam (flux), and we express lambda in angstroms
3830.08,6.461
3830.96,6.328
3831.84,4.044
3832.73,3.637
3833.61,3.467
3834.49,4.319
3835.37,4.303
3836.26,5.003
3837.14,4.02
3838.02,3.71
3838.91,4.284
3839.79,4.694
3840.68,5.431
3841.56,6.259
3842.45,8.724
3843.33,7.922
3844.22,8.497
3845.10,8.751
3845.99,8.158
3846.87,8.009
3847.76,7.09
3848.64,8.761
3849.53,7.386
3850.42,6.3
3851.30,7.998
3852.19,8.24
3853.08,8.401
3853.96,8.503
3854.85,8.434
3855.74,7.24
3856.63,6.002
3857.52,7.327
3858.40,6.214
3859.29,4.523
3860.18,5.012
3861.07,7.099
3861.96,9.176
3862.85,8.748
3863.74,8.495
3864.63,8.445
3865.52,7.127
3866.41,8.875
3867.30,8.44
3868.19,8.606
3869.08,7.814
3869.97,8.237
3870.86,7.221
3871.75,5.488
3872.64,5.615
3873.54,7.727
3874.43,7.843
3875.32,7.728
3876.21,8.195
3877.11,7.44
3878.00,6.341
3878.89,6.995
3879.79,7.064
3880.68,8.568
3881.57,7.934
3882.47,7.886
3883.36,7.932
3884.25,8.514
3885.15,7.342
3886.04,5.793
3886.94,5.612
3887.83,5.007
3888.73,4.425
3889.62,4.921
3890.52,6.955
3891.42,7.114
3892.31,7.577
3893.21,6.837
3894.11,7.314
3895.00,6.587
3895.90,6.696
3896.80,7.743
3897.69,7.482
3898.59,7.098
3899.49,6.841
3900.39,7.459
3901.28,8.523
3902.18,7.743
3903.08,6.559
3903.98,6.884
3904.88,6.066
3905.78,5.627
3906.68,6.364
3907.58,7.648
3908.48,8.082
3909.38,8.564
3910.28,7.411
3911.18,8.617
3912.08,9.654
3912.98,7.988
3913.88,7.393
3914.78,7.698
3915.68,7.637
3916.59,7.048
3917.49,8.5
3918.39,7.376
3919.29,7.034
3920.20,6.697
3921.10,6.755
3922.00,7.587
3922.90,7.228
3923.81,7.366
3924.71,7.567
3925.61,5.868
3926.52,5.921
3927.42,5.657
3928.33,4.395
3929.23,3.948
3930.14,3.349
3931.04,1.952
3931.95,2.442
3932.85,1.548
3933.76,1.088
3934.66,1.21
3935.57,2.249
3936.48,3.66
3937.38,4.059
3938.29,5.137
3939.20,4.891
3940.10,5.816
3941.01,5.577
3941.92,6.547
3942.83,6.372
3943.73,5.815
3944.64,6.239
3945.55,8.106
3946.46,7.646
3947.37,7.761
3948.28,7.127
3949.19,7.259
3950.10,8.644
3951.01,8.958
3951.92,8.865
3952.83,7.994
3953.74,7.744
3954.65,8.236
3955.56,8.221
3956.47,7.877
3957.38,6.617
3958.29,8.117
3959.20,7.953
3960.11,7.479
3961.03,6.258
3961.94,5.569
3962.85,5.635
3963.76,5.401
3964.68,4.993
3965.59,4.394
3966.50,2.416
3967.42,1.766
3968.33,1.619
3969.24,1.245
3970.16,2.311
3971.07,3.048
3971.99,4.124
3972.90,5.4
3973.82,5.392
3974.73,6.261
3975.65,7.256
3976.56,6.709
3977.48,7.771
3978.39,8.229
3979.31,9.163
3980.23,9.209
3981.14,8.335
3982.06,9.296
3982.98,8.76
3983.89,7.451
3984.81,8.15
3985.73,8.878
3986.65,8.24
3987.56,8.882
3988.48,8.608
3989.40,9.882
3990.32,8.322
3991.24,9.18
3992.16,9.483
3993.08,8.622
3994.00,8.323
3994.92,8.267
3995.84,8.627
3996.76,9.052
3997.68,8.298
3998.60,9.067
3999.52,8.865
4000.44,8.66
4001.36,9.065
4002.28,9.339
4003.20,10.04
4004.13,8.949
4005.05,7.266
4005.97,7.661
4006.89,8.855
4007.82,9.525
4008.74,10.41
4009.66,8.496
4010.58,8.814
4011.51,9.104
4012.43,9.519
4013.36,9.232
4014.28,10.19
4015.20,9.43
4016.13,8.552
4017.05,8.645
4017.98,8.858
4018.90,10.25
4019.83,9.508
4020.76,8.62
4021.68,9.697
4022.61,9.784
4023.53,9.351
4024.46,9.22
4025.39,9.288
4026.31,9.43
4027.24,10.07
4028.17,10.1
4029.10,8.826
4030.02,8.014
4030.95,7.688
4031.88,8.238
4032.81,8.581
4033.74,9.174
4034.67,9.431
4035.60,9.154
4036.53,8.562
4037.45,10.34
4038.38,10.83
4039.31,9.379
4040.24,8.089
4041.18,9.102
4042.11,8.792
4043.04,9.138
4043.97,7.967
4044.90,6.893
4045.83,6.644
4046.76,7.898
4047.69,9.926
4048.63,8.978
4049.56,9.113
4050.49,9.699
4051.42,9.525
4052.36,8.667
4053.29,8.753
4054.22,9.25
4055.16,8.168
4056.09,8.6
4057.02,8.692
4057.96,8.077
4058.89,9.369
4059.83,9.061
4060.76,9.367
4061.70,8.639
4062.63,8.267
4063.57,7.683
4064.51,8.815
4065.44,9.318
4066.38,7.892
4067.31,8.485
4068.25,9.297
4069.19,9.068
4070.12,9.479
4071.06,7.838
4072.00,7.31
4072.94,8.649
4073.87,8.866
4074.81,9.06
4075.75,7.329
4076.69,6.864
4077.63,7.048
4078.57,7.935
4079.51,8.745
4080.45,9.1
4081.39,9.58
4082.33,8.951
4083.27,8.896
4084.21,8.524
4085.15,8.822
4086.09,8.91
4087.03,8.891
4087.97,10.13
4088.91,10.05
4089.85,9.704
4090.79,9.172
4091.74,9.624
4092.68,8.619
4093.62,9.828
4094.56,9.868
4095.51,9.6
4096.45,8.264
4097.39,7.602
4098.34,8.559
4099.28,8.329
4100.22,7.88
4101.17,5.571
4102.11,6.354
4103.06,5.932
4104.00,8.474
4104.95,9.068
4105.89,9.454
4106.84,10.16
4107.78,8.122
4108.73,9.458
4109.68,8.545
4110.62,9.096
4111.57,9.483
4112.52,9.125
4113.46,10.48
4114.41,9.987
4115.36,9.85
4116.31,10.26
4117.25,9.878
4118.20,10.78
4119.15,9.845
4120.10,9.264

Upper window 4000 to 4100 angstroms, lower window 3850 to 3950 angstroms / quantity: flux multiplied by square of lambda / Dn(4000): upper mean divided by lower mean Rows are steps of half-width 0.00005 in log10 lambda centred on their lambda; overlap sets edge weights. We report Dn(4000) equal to 1.43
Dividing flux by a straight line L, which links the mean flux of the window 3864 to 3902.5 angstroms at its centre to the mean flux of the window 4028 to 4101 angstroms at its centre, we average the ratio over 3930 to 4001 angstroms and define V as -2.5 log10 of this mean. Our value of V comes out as 0.21 mag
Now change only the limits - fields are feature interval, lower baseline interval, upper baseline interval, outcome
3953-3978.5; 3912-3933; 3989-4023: 0.33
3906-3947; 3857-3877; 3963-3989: 0.13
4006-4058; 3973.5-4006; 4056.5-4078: -0.07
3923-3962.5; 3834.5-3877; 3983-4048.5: 0.34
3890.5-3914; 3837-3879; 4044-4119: 0.03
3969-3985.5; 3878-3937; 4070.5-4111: 0.09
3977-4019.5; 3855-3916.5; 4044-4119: -0.10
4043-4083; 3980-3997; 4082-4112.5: 0.02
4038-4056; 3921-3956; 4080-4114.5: -0.11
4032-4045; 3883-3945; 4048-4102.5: -0.11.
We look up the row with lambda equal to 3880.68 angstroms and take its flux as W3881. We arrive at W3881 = 8.568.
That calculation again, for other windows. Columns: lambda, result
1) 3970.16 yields 2.311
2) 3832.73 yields 3.637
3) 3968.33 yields 1.619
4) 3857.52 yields 7.327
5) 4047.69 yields 9.926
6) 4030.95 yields 7.688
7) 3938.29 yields 5.137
